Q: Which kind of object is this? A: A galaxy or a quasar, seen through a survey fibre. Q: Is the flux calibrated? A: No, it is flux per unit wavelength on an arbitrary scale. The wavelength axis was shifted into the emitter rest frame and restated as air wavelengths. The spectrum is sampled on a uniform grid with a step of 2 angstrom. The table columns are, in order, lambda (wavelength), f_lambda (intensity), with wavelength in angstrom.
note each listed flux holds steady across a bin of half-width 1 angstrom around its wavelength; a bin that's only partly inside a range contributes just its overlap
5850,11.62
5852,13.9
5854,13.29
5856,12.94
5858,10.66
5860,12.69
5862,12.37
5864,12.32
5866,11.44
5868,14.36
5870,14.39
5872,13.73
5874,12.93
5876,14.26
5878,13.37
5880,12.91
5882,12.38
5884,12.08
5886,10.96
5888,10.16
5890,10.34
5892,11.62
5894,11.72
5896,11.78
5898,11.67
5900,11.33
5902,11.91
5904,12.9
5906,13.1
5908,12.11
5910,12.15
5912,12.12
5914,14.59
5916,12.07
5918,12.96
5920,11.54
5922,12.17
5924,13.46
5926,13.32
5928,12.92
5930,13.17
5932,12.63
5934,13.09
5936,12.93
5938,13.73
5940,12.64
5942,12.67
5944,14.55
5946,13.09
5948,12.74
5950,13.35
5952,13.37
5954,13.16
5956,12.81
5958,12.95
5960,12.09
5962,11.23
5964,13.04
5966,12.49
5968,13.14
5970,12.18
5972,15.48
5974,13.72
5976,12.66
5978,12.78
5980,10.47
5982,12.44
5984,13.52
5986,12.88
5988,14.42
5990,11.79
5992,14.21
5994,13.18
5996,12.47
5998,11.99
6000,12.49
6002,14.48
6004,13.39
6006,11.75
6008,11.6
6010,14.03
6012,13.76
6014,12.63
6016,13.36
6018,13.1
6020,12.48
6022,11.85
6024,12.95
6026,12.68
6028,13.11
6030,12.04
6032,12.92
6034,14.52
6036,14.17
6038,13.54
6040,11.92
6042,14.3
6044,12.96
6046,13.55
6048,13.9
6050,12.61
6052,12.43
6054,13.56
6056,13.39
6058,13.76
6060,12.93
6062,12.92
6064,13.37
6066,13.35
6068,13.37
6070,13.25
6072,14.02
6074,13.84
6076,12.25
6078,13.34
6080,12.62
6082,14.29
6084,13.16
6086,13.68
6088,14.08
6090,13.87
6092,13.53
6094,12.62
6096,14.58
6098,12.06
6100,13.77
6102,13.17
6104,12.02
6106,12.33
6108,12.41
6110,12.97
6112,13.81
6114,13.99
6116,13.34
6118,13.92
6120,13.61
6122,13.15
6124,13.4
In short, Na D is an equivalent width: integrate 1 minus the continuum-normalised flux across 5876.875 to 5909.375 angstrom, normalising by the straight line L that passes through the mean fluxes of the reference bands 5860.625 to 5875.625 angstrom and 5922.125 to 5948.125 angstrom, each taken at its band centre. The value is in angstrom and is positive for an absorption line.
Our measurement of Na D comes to 3.0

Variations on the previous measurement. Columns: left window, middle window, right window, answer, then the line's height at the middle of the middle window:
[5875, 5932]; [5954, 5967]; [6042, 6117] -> 0.15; 12.6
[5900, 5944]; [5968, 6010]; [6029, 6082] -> 0.33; 13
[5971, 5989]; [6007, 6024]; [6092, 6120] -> 0.39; 13.2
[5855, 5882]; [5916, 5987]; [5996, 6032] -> -0.16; 12.9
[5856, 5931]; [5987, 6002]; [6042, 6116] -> -0.16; 12.9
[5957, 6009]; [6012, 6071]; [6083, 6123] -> -0.45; 13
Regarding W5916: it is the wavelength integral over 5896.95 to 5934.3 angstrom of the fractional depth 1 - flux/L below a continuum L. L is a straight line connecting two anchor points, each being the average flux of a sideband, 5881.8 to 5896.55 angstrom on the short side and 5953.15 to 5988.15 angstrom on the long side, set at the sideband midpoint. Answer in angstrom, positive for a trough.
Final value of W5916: -2.5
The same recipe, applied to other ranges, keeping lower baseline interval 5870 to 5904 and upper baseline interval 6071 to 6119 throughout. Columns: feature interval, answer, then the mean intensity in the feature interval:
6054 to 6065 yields -0.1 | 13.3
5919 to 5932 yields -0.4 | 12.8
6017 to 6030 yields 0.3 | 12.6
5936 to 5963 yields -1.0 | 13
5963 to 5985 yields -0.4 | 12.9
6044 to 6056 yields -0.1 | 13.2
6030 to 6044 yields -0.4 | 13.4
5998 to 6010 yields 0.0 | 12.8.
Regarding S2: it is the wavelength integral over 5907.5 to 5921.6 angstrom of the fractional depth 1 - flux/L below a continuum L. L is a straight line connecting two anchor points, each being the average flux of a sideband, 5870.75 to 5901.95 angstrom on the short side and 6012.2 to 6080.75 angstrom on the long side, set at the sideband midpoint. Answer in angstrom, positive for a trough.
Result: -0.26 angstrom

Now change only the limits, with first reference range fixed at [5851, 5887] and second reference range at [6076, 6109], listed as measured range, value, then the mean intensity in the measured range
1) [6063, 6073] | -0.2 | 13.5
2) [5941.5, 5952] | -0.3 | 13.3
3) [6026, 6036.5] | -0.1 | 13.2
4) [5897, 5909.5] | 0.7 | 12.2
